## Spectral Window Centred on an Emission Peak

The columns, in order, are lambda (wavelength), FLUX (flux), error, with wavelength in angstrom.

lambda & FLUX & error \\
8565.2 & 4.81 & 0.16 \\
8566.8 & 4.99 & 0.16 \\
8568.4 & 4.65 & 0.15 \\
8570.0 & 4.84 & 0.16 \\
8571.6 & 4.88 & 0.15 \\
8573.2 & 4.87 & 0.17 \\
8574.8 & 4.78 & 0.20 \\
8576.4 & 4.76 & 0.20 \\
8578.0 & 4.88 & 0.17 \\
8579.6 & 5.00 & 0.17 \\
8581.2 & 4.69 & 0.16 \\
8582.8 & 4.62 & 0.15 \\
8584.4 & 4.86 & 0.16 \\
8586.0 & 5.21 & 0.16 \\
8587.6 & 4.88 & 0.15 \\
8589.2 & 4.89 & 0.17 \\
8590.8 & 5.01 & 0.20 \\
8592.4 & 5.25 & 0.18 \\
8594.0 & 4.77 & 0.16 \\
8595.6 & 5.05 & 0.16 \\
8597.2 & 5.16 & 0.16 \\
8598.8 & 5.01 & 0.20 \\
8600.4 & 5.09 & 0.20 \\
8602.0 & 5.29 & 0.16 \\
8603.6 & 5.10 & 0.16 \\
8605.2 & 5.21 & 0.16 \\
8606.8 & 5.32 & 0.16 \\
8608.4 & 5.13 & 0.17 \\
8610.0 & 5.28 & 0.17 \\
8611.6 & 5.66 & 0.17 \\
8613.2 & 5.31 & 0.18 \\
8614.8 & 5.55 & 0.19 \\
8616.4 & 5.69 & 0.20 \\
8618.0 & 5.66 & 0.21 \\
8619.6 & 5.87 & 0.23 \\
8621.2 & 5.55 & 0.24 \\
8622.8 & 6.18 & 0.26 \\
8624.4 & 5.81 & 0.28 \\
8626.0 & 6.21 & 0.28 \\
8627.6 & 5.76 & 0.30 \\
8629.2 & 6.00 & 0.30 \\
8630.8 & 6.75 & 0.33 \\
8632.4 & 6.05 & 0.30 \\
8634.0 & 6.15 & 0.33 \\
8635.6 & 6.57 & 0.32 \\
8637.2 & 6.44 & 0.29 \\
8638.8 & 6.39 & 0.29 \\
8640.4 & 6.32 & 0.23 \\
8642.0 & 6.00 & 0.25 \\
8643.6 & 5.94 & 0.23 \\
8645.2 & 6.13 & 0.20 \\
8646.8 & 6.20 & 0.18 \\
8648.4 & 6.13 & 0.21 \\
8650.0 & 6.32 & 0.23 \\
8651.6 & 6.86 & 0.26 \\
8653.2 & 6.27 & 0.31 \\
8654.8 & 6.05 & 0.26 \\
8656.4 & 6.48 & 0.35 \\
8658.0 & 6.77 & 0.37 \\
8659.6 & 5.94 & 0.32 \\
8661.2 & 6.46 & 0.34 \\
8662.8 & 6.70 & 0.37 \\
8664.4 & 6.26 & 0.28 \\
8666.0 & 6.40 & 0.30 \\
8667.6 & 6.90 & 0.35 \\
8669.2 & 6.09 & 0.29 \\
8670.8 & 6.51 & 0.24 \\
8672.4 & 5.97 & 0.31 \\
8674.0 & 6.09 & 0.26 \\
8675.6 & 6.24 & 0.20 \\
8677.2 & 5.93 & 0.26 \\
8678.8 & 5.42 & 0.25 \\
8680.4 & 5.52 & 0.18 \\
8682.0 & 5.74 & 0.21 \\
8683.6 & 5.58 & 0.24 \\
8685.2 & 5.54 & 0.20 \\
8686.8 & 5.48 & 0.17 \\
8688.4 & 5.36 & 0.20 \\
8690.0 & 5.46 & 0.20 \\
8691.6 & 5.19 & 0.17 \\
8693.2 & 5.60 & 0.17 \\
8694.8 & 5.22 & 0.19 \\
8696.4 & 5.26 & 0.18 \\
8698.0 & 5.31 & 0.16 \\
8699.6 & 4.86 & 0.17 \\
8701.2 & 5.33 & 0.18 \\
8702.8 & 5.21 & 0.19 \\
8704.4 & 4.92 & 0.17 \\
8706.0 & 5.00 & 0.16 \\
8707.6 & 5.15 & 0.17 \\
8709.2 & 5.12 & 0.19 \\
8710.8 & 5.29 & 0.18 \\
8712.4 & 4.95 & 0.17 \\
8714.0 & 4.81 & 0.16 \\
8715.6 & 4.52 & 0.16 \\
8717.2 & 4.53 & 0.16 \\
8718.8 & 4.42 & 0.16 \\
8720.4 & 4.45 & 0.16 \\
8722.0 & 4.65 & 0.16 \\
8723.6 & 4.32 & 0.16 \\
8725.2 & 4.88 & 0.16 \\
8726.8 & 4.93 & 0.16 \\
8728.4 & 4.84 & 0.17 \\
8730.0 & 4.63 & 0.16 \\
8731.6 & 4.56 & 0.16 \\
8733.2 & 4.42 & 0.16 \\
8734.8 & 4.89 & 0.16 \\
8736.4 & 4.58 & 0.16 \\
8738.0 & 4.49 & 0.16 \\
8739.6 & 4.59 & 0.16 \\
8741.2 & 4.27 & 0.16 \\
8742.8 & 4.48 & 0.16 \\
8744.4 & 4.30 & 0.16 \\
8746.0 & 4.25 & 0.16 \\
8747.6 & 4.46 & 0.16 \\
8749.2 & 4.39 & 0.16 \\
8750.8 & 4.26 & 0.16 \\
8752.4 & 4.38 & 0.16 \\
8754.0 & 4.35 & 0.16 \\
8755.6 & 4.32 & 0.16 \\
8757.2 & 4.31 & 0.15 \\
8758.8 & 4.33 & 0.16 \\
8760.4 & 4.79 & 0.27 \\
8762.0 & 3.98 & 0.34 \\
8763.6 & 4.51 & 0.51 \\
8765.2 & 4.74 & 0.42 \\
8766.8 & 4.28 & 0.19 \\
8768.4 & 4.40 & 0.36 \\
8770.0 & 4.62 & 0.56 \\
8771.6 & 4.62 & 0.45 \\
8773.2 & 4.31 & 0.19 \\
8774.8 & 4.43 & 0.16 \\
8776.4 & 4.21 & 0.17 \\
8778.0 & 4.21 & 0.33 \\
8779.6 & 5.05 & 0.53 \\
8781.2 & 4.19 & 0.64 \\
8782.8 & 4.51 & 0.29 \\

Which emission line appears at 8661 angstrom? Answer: Mg II 2798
